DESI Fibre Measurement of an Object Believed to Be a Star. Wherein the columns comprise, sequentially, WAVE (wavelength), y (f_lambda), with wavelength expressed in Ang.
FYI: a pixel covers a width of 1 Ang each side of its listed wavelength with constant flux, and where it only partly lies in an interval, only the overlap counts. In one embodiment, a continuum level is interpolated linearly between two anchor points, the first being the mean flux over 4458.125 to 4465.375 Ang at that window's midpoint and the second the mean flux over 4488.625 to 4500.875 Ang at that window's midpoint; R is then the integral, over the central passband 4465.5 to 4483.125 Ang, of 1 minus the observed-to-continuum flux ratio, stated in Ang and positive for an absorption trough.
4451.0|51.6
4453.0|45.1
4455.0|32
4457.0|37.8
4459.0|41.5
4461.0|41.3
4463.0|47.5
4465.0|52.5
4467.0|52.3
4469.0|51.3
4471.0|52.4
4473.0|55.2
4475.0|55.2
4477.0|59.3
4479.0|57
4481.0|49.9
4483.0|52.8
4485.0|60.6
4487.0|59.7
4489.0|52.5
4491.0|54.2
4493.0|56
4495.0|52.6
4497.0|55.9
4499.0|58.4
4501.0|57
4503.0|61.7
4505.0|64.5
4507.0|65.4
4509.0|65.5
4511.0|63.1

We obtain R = -1.79 Ang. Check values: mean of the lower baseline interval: 45.2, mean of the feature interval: 53.9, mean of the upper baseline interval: 55.2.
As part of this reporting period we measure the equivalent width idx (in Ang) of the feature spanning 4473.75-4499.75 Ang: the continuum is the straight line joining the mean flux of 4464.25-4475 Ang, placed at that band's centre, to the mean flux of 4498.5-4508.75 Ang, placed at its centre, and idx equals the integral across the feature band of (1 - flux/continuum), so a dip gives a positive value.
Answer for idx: 0.8 Ang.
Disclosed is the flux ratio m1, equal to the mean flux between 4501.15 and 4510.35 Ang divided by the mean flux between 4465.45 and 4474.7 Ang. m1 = 1.20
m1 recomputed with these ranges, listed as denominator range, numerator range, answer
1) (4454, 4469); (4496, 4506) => 1.35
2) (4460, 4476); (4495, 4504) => 1.13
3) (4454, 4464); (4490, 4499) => 1.38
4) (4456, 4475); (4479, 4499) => 1.14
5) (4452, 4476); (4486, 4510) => 1.25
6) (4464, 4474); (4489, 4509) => 1.11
